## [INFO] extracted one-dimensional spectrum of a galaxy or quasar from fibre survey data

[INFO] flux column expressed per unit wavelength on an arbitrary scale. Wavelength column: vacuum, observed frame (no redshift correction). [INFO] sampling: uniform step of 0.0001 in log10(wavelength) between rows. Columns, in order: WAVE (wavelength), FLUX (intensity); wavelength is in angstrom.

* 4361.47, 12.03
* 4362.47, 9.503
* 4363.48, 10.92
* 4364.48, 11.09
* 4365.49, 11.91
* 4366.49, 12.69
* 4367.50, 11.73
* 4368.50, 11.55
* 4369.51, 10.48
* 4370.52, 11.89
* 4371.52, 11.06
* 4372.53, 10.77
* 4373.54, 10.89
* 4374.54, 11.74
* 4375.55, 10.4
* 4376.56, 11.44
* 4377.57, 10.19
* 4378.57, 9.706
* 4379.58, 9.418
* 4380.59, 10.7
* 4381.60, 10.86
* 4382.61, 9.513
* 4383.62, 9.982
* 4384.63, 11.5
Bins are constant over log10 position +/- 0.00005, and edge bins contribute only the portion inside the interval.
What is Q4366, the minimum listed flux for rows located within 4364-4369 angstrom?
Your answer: 11.09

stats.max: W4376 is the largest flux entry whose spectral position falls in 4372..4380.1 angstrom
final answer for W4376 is 11.74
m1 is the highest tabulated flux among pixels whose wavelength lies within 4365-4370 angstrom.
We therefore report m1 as 12.69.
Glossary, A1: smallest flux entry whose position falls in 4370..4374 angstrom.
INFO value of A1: 10.77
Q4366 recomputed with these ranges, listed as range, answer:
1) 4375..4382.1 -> 9.418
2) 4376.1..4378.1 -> 10.19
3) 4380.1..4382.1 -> 10.7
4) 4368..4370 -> 10.48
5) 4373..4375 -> 10.89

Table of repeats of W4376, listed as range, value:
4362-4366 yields 11.91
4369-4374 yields 11.89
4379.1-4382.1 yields 10.86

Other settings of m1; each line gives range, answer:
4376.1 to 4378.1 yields 11.44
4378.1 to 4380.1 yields 9.706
